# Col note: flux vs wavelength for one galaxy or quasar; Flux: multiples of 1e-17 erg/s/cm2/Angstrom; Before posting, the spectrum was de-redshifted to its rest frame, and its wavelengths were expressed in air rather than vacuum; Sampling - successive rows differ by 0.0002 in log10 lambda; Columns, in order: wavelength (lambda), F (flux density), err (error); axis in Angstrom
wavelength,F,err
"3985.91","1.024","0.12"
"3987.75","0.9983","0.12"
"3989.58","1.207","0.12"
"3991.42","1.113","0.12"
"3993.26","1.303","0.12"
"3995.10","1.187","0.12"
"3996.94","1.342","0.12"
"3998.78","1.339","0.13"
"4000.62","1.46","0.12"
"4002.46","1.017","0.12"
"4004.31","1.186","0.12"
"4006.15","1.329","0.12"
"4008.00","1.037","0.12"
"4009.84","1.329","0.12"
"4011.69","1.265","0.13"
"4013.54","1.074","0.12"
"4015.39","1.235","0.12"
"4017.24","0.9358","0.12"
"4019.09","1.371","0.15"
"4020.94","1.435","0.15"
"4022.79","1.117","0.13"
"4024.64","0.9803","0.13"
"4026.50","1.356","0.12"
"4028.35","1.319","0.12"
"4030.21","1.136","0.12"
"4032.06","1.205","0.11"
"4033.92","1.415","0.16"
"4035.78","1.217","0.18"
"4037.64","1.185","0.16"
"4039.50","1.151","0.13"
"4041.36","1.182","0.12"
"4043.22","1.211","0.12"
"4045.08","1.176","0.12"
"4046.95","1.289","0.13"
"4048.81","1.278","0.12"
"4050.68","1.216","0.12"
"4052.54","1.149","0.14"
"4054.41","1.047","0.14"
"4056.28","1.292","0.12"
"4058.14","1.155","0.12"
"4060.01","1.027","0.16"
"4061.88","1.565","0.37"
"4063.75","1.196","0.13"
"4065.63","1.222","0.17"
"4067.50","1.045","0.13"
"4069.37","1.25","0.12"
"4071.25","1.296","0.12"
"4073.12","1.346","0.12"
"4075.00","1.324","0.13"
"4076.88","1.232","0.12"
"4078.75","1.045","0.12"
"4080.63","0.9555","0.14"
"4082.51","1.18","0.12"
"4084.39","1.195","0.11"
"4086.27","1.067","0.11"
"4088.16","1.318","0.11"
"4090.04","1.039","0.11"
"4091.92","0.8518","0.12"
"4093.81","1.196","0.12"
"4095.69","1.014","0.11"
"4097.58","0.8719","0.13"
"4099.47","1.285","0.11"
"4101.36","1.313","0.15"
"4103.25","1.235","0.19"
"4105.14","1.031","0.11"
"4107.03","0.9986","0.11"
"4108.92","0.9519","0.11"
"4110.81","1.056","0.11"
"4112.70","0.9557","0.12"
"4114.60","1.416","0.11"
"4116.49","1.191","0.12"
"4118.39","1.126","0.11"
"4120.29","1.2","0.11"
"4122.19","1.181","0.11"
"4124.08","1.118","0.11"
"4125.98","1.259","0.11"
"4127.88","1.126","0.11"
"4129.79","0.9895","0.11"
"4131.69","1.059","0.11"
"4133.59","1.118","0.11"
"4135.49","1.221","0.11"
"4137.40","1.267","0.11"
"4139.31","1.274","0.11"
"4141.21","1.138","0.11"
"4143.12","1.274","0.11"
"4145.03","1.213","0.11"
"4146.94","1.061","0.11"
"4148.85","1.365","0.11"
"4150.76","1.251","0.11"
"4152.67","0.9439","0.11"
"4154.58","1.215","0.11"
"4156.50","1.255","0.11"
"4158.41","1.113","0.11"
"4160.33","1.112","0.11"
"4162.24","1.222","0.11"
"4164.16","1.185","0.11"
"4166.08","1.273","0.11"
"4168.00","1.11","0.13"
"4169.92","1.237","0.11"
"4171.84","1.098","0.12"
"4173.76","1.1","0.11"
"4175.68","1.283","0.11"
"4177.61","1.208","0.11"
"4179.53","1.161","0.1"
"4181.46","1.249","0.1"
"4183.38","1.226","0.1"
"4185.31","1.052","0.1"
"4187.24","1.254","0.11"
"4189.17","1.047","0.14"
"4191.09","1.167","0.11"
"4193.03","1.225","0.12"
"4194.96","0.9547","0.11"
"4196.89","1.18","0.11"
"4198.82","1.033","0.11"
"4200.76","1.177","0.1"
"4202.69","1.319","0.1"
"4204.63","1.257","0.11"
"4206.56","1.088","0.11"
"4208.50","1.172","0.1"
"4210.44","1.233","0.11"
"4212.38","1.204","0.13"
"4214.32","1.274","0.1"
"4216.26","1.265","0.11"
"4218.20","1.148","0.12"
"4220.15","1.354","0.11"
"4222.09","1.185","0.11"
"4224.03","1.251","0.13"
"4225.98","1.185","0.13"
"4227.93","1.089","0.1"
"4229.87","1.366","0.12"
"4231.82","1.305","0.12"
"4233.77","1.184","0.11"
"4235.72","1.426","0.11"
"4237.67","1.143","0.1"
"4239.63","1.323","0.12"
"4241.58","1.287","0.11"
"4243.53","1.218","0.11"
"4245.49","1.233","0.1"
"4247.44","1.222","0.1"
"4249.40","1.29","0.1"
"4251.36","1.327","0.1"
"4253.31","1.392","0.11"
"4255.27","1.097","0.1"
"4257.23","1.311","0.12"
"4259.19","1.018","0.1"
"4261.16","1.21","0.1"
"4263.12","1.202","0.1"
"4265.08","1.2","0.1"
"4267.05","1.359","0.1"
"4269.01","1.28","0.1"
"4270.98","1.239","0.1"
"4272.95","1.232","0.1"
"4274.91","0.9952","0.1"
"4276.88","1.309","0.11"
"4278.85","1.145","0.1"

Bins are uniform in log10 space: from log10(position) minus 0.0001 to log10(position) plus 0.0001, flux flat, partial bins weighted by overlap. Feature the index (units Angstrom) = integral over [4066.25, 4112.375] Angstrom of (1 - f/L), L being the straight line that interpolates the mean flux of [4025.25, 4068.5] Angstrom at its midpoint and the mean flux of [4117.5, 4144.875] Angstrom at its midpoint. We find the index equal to 2.56 Angstrom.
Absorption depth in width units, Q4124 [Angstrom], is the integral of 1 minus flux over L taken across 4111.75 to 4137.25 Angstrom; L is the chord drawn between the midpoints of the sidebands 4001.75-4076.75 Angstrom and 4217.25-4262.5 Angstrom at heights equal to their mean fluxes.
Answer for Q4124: 1.5 Angstrom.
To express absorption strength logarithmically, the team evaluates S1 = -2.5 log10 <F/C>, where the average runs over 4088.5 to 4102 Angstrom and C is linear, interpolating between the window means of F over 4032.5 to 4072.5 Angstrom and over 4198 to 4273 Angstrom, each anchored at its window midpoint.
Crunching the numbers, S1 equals 0.13 mag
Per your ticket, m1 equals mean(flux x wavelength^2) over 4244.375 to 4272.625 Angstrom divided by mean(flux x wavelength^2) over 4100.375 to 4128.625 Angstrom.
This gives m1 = 1.16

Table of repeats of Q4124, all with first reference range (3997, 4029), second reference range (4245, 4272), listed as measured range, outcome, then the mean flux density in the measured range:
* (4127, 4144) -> 1.0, 1.16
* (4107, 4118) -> 1.1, 1.1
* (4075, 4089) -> 0.9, 1.15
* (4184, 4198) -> 1.2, 1.13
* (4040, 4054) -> 0.2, 1.21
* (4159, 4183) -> 1.0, 1.19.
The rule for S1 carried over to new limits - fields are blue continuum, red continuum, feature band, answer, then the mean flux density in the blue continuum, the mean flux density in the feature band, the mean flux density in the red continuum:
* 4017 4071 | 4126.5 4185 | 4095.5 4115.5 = 0.08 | 1.22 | 1.1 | 1.18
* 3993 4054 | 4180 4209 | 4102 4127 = 0.05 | 1.22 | 1.13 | 1.16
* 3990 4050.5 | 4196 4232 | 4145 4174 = 0.04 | 1.22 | 1.17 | 1.21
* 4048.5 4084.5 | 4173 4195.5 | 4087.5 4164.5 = 0.03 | 1.2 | 1.15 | 1.16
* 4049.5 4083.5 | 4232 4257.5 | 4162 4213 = 0.06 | 1.2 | 1.17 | 1.27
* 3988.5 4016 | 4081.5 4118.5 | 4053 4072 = -0.05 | 1.23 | 1.21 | 1.11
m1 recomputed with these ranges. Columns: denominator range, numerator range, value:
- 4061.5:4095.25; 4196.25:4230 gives 1.10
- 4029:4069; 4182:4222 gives 1.05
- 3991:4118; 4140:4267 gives 1.09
